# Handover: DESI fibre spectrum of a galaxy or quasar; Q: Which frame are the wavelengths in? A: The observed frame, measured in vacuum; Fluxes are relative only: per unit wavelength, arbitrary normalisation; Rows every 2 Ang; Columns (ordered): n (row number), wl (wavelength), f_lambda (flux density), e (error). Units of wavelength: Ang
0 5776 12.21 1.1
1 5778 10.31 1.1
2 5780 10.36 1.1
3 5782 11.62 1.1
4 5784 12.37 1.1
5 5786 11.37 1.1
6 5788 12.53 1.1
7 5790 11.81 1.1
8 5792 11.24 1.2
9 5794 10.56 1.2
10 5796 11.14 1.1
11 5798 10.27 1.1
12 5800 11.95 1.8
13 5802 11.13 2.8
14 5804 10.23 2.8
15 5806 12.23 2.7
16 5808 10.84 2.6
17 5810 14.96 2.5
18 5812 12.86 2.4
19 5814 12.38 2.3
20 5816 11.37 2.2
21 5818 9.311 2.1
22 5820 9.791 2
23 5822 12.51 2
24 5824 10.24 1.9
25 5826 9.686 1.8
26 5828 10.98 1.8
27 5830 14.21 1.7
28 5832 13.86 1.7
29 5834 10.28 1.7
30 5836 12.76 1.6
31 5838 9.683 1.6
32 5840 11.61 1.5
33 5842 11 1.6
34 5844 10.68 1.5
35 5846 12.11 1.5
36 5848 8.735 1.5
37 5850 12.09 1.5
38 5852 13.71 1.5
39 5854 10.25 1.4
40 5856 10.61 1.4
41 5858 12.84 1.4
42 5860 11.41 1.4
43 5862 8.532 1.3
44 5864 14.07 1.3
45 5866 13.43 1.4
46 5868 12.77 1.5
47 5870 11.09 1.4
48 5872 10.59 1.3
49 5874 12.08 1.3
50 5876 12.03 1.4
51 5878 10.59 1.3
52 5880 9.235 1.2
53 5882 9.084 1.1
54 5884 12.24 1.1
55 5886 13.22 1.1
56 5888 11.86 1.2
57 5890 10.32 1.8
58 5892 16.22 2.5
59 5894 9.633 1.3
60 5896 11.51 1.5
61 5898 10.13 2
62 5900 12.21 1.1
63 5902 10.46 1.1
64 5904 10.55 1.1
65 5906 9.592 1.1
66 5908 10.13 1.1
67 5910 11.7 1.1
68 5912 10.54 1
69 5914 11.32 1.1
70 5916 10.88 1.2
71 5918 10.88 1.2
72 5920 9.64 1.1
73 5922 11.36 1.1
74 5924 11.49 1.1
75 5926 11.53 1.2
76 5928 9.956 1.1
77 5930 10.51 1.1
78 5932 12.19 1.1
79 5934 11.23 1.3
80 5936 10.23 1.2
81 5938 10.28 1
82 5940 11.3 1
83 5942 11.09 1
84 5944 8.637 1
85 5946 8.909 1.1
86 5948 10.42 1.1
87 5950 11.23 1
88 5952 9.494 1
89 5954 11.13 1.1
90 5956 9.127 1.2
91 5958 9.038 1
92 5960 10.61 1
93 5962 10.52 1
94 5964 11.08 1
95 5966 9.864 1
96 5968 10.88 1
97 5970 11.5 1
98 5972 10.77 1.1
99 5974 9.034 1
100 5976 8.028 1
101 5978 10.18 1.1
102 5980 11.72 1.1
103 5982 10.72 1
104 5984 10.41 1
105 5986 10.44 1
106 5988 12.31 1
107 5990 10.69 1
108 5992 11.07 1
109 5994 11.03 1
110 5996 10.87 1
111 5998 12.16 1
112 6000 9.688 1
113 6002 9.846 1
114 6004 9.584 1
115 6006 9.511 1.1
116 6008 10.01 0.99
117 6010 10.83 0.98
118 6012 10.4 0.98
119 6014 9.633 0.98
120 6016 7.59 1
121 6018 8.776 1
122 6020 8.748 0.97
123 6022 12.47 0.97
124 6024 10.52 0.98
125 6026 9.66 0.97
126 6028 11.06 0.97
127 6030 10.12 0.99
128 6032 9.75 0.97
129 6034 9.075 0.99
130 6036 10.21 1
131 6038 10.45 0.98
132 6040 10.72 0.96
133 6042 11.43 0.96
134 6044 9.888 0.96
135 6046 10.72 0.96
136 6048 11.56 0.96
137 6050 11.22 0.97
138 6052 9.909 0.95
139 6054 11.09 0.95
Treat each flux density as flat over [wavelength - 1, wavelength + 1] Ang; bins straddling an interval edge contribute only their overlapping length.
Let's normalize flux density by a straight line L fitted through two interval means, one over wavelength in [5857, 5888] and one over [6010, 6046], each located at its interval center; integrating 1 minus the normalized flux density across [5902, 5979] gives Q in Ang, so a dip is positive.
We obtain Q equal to 3.28 Ang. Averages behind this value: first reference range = 11.6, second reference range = 10.1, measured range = 10.4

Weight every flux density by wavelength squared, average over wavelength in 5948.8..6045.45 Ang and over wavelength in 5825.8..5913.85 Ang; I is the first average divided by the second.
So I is 0.94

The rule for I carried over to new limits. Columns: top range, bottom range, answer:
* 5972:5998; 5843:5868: 0.96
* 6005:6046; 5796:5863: 0.95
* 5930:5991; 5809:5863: 0.95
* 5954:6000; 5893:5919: 1.01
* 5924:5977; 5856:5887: 0.92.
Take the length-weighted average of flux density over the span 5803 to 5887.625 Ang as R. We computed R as 11.5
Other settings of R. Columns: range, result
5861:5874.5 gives 11.8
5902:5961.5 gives 10.5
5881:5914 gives 11.2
